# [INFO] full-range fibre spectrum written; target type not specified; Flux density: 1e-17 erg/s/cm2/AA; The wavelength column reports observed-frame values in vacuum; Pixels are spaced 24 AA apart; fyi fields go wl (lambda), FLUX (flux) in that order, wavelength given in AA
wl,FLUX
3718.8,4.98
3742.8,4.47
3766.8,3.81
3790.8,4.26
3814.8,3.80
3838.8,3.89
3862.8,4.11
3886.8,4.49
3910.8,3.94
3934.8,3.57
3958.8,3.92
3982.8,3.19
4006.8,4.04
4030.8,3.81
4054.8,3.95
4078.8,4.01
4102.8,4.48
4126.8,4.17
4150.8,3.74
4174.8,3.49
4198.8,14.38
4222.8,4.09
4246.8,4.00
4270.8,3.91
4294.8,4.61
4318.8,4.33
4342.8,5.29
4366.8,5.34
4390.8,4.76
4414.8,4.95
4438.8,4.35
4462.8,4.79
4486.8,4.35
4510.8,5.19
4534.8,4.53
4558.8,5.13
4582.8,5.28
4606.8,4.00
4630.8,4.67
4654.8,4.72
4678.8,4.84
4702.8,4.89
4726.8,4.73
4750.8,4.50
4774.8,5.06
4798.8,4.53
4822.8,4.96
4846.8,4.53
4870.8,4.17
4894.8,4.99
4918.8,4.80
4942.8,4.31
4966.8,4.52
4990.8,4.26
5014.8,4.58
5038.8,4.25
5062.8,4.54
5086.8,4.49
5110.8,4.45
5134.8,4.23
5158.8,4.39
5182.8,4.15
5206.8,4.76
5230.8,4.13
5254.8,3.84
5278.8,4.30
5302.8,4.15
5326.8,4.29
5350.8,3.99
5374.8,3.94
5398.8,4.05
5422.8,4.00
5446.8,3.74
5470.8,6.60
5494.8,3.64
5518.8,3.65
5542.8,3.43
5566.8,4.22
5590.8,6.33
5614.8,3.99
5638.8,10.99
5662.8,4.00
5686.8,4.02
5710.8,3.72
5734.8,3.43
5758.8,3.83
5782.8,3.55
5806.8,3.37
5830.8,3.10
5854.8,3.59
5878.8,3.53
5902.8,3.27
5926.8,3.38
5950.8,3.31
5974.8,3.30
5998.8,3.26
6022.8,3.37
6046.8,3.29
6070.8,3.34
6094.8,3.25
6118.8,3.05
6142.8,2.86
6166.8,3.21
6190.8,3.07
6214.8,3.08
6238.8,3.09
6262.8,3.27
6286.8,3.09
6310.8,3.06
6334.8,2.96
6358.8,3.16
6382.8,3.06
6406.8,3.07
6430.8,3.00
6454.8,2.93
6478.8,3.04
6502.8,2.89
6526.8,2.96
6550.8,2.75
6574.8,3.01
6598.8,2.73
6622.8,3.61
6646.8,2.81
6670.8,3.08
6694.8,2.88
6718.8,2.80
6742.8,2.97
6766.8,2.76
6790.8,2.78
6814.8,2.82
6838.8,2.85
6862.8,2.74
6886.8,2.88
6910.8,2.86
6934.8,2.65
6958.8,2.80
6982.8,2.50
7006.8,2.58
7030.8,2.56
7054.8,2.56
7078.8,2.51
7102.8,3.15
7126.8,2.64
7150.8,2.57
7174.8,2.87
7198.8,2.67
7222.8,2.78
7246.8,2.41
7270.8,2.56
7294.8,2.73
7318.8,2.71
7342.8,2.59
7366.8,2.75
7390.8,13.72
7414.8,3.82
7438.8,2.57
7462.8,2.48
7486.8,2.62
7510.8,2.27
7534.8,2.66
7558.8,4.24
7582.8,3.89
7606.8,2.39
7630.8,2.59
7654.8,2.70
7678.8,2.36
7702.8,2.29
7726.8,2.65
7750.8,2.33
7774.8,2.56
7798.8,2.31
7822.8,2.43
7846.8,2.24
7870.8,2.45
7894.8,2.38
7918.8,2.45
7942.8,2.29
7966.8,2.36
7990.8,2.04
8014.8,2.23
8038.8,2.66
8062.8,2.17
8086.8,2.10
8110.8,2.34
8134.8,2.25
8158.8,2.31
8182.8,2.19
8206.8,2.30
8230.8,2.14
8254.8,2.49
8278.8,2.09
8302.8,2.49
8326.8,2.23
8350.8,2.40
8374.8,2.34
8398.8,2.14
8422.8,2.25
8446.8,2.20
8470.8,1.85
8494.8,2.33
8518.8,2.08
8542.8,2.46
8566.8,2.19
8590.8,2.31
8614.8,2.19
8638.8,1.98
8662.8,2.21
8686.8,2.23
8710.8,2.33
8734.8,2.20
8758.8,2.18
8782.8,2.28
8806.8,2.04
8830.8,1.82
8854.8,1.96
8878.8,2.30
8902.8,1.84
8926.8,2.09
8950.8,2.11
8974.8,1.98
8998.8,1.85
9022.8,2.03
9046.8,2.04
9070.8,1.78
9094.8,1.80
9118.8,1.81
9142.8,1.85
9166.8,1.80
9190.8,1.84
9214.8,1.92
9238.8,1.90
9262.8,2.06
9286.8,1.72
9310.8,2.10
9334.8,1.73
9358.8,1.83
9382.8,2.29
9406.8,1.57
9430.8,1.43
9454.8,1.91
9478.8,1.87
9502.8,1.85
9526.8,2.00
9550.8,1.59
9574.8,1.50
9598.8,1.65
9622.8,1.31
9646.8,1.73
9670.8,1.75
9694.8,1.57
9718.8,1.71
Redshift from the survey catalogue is 0.127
